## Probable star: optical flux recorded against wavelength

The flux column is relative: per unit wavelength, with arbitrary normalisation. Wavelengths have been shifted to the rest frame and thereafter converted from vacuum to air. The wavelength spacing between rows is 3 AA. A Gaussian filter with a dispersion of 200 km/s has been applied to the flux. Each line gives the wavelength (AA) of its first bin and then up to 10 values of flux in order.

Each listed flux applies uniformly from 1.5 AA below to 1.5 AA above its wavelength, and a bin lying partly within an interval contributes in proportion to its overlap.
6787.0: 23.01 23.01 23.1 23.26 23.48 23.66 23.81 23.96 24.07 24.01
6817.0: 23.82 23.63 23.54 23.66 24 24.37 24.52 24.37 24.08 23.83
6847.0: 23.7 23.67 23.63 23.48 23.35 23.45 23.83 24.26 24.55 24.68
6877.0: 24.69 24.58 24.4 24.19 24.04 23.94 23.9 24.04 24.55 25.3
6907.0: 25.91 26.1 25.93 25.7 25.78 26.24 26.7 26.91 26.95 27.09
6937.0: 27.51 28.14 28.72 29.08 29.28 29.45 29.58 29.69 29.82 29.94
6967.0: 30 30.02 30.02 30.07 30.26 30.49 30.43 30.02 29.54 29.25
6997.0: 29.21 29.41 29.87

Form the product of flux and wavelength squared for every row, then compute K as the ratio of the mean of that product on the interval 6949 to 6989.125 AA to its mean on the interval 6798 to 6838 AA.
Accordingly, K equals 1.31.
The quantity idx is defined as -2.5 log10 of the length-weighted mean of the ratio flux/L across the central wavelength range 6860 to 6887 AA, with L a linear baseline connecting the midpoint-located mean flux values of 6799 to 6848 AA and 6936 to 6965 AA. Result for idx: 0.074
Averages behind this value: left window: 23.9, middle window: 24.3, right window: 29.1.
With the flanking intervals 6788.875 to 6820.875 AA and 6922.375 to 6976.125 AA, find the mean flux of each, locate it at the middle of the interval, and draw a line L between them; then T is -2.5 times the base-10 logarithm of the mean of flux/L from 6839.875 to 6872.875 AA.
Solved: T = 0.072 mag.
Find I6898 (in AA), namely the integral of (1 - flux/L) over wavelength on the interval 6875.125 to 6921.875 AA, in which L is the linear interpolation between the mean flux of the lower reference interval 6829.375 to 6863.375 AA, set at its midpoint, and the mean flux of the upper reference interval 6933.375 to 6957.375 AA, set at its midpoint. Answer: 2.7 AA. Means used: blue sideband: 23.9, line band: 24.9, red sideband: 28.7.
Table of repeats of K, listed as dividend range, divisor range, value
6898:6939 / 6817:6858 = 1.12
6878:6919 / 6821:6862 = 1.06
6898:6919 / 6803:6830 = 1.10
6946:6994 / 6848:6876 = 1.29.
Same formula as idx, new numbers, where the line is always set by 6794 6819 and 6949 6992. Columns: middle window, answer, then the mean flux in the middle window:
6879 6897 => 0.11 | 24.2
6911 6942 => 0.06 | 26.7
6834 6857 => 0.06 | 23.9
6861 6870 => 0.09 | 23.9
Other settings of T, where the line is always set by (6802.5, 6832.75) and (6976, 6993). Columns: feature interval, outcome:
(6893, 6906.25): 0.10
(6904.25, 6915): 0.06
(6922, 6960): 0.01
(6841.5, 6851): 0.05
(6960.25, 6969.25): -0.02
